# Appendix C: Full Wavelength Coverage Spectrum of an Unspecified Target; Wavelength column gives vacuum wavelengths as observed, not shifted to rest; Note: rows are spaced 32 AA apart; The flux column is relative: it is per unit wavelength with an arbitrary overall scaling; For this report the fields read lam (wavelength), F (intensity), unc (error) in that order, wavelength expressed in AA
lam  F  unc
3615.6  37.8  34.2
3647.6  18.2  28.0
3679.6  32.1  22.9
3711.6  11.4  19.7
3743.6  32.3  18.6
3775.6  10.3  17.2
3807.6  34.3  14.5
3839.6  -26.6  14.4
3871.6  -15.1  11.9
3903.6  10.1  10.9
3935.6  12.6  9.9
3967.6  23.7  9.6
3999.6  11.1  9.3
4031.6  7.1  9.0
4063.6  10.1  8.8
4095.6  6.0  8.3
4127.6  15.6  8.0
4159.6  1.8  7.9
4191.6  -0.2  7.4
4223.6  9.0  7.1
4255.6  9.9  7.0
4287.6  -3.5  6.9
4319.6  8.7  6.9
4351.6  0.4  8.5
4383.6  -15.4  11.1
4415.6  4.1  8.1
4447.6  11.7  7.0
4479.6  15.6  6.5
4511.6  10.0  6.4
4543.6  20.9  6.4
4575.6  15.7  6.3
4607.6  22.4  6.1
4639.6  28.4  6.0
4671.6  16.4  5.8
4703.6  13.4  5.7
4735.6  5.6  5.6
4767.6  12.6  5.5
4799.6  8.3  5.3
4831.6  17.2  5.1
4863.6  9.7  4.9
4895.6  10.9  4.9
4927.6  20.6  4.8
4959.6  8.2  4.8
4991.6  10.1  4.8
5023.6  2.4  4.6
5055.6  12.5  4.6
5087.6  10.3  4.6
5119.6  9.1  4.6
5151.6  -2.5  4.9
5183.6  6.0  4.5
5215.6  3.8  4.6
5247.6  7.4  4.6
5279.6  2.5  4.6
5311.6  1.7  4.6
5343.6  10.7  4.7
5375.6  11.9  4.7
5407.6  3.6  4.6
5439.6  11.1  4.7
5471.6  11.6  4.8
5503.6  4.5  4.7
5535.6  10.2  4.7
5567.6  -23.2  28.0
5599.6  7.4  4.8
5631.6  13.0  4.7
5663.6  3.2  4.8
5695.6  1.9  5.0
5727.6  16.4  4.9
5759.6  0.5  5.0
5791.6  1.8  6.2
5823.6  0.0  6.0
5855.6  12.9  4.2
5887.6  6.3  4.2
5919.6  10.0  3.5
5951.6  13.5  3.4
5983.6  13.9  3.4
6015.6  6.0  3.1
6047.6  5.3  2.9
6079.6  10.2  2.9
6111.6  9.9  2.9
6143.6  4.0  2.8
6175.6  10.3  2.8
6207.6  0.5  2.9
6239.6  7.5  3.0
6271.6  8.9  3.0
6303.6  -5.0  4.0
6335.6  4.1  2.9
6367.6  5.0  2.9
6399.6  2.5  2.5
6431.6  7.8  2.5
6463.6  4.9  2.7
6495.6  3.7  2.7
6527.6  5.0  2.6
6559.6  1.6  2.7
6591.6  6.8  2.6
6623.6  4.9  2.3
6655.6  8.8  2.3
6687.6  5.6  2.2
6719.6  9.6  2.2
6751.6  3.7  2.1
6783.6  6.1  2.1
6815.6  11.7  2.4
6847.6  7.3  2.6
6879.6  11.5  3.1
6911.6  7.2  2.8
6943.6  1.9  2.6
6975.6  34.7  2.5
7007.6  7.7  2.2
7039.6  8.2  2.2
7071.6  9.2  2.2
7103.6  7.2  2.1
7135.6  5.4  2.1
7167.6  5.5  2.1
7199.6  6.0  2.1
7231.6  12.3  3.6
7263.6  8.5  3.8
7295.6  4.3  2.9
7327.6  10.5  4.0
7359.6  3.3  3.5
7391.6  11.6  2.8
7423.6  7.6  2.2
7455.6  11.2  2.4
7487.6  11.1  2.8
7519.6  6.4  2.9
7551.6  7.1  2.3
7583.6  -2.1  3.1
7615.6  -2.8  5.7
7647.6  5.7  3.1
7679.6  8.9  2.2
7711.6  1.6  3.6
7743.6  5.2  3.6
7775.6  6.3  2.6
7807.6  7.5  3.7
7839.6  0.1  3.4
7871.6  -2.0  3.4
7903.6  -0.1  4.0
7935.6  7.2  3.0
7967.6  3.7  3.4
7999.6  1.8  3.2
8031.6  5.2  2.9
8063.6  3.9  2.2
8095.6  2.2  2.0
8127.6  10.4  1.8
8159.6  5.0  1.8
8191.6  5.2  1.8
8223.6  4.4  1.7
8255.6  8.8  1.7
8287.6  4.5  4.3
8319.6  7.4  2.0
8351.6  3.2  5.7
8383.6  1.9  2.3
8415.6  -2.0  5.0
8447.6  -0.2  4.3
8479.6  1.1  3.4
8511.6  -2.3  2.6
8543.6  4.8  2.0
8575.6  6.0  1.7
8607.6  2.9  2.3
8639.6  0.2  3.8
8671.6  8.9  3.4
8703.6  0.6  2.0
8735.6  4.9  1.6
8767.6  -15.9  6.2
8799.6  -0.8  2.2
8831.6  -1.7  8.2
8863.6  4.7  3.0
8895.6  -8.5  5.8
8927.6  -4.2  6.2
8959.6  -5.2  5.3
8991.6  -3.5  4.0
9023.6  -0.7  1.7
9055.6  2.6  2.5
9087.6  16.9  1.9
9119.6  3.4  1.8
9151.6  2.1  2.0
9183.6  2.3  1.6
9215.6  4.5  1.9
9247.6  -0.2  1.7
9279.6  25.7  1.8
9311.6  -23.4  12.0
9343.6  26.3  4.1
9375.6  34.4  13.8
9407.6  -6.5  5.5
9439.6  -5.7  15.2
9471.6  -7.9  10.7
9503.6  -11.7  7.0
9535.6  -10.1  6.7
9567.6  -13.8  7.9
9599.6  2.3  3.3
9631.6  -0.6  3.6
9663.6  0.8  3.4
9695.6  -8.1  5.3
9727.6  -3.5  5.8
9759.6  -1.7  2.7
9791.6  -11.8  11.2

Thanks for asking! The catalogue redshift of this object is 0.869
